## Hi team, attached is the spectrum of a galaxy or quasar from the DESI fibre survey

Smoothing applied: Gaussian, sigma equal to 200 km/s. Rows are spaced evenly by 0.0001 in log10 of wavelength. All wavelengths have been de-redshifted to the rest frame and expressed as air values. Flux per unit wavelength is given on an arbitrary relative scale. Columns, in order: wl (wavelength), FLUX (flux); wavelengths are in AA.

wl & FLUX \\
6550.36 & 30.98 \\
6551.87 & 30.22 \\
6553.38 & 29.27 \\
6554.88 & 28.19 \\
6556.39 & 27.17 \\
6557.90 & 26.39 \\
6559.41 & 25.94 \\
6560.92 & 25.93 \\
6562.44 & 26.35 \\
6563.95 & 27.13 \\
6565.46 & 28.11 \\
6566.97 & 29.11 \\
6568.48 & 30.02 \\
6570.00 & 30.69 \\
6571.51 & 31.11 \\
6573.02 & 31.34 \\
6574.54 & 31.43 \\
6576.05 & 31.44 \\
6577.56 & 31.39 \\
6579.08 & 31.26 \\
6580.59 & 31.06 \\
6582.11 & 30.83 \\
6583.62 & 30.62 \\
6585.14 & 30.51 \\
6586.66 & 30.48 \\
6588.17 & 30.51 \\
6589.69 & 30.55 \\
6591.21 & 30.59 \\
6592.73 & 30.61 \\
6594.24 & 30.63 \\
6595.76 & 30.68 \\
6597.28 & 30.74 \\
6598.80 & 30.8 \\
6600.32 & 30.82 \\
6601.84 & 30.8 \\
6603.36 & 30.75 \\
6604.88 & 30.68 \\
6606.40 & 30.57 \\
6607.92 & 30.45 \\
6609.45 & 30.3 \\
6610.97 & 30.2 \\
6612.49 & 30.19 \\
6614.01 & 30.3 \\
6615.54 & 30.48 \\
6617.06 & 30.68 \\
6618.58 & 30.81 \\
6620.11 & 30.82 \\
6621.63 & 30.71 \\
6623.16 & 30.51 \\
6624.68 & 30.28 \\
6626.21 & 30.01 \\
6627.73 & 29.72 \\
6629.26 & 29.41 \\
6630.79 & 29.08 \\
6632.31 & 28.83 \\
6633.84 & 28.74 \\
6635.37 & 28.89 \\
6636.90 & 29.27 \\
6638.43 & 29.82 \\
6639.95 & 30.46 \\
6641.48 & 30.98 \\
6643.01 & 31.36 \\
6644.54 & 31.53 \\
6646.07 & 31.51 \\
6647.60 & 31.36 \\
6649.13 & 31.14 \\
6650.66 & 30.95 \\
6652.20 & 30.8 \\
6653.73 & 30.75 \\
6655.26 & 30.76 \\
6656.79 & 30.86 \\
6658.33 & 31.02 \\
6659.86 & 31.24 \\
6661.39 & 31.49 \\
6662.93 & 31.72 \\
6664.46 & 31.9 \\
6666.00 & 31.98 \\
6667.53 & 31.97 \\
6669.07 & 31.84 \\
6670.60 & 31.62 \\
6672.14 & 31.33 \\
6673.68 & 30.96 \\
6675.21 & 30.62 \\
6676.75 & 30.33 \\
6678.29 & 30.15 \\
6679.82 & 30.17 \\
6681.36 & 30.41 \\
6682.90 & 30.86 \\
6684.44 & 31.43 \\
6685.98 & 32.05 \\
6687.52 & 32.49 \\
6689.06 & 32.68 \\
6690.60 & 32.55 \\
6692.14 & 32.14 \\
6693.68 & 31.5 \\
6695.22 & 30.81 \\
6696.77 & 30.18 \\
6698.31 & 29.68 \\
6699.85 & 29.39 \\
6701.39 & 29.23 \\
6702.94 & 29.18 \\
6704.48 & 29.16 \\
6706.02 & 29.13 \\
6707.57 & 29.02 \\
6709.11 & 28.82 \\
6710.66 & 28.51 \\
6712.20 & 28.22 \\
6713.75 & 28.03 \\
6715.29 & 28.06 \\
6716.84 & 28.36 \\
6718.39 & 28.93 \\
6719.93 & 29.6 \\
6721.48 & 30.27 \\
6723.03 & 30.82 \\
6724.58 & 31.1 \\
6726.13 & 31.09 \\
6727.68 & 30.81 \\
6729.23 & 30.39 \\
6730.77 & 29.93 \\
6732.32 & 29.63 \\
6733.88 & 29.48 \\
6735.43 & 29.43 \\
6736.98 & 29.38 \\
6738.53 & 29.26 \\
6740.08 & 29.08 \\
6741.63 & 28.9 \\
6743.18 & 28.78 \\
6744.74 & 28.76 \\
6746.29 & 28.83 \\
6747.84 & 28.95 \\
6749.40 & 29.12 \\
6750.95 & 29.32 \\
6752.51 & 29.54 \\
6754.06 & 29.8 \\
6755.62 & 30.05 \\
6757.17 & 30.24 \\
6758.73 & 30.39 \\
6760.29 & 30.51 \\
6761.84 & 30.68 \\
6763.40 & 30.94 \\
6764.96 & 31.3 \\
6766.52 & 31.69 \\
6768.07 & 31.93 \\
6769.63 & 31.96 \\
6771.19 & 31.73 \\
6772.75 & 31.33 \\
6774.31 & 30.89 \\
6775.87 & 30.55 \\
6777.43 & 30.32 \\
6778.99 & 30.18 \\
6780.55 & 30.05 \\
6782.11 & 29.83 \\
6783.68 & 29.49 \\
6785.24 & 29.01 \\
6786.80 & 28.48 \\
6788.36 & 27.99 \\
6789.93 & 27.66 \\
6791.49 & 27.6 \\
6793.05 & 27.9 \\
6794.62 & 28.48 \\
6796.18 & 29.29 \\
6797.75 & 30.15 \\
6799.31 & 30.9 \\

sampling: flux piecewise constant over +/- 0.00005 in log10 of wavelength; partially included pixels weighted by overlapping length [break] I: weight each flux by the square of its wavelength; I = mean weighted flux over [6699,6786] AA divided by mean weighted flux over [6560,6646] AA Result 1.03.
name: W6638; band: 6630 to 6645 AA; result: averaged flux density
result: 29.9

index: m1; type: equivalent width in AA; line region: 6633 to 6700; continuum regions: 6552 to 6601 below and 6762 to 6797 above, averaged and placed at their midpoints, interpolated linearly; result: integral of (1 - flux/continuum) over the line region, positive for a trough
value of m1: -2.6 AA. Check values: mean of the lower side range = 29.8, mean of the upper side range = 29.9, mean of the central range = 31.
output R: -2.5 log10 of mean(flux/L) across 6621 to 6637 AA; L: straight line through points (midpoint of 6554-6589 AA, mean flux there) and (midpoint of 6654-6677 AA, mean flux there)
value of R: 0.04 mag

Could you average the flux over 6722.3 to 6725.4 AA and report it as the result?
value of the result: 30.9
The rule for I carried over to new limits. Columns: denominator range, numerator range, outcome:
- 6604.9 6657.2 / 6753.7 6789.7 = 1.04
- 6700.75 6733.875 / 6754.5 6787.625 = 1.05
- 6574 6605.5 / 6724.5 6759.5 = 1.01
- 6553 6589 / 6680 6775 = 1.07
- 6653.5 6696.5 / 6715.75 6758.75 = 0.96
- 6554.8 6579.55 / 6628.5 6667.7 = 1.08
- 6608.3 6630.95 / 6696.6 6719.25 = 0.98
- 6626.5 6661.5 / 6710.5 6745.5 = 0.99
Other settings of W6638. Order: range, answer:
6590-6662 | 30.5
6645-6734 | 30.5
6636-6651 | 30.8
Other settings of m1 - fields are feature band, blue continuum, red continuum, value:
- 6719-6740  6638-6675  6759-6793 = 0.4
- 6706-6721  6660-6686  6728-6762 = 0.8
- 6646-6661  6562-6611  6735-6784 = -0.4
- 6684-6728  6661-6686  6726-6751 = 0.3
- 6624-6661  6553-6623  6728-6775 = -0.4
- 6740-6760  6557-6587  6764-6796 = 0.3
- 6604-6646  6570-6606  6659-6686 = 1.1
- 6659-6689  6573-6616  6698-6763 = -1.3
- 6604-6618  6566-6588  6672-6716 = 0.1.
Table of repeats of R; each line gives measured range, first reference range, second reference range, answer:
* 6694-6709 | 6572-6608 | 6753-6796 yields 0.03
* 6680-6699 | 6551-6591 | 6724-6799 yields -0.06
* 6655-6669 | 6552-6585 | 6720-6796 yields -0.07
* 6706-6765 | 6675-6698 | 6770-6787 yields 0.04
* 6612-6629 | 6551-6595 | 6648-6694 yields 0.00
